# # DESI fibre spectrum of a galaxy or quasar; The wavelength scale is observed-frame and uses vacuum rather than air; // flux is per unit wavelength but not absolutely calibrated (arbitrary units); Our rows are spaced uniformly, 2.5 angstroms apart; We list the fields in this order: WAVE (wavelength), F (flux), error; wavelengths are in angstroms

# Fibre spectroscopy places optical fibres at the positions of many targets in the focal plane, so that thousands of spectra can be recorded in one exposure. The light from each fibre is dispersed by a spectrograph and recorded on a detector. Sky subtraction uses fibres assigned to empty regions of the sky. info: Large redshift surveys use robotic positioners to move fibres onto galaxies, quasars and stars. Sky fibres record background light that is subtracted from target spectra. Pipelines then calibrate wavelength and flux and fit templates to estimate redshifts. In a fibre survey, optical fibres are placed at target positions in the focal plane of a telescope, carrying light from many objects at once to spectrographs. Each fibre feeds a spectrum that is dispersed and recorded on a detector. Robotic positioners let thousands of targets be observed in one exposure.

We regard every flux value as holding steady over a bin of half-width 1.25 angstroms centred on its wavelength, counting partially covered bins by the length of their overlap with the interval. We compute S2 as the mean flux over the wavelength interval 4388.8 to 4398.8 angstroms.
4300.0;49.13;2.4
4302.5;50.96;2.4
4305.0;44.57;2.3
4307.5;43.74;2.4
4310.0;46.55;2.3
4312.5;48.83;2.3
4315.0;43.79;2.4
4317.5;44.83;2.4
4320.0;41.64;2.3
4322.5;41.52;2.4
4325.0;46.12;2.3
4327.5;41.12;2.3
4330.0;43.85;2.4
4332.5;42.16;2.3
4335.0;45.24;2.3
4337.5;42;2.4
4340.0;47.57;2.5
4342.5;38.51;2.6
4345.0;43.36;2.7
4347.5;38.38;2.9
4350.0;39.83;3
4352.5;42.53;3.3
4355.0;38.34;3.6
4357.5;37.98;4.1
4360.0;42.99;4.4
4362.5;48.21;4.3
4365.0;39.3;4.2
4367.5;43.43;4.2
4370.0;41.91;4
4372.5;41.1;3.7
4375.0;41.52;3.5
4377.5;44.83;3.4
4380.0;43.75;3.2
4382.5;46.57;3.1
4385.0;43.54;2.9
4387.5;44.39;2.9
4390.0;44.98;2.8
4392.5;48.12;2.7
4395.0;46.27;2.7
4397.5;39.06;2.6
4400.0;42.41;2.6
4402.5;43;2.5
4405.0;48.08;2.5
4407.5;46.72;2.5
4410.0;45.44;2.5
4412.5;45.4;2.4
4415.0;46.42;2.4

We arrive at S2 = 44.6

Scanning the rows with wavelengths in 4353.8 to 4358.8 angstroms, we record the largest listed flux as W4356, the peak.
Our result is 38.34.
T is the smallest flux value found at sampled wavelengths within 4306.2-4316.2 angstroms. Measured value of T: 43.74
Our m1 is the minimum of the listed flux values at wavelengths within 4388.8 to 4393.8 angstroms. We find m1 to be 44.98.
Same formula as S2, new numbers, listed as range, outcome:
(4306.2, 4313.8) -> 46.3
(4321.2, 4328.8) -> 42.9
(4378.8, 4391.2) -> 44.6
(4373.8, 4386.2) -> 44.1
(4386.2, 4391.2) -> 44.7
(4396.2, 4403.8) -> 41.6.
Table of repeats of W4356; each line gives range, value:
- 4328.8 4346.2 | 47.57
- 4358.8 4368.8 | 48.21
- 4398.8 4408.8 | 48.08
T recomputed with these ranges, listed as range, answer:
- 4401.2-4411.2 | 43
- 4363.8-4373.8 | 39.3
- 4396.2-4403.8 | 39.06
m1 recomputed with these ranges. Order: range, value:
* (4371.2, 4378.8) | 41.1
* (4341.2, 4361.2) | 37.98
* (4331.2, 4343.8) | 38.51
